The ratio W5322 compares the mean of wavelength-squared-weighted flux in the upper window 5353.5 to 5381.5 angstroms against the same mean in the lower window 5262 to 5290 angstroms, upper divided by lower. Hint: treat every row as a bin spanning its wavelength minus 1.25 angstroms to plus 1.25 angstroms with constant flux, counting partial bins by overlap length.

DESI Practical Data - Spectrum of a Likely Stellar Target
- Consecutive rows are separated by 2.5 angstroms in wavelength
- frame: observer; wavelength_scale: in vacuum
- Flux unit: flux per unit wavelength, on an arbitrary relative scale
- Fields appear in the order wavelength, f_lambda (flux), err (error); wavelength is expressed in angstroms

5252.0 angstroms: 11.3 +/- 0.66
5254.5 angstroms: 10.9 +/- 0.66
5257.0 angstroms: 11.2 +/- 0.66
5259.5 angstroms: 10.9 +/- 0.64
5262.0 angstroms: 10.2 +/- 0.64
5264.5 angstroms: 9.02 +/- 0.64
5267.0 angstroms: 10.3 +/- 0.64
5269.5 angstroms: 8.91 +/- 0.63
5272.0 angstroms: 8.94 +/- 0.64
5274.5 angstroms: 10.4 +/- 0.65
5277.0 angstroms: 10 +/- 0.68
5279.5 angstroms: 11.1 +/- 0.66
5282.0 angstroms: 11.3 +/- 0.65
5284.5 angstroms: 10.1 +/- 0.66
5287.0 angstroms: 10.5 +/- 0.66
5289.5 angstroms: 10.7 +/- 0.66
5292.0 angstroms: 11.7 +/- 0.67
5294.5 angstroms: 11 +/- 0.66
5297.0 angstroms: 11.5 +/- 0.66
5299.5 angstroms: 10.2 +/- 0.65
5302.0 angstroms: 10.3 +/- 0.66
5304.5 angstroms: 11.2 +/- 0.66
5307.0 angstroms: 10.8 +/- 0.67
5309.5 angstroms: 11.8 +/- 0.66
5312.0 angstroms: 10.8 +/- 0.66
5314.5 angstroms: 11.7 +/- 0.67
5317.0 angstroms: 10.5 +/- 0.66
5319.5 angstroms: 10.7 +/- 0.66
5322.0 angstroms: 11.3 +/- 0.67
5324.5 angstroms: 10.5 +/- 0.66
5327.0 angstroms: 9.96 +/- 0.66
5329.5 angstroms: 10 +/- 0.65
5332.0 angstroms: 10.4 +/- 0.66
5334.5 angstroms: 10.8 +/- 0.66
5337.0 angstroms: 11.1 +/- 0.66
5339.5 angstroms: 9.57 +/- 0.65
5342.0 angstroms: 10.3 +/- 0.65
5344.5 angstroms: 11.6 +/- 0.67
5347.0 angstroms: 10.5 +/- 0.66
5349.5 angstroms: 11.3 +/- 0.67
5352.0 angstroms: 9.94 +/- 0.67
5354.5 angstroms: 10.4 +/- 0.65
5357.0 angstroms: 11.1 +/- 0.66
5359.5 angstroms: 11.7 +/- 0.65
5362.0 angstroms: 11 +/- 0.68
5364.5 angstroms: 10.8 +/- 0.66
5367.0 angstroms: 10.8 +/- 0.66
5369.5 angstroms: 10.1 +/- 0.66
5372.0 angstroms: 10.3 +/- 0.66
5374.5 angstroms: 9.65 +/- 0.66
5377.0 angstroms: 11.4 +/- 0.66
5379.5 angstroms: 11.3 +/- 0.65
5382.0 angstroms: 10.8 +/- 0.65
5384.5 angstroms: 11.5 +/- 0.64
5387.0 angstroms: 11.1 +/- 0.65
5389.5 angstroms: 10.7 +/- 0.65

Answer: 1.10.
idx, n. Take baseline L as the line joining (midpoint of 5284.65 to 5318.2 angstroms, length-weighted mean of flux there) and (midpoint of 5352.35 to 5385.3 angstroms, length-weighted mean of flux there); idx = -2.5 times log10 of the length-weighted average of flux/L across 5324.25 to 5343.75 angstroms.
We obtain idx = 0.05 mag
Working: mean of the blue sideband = 10.9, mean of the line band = 10.4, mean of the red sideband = 10.8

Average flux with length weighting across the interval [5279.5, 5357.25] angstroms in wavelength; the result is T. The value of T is 10.8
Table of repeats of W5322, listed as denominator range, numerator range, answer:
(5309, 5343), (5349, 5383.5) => 1.02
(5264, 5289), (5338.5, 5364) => 1.09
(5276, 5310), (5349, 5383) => 1.02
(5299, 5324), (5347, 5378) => 1.00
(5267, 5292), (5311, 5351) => 1.06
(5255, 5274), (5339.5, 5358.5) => 1.10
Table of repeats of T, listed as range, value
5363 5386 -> 10.7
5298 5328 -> 10.8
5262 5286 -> 10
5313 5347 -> 10.6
